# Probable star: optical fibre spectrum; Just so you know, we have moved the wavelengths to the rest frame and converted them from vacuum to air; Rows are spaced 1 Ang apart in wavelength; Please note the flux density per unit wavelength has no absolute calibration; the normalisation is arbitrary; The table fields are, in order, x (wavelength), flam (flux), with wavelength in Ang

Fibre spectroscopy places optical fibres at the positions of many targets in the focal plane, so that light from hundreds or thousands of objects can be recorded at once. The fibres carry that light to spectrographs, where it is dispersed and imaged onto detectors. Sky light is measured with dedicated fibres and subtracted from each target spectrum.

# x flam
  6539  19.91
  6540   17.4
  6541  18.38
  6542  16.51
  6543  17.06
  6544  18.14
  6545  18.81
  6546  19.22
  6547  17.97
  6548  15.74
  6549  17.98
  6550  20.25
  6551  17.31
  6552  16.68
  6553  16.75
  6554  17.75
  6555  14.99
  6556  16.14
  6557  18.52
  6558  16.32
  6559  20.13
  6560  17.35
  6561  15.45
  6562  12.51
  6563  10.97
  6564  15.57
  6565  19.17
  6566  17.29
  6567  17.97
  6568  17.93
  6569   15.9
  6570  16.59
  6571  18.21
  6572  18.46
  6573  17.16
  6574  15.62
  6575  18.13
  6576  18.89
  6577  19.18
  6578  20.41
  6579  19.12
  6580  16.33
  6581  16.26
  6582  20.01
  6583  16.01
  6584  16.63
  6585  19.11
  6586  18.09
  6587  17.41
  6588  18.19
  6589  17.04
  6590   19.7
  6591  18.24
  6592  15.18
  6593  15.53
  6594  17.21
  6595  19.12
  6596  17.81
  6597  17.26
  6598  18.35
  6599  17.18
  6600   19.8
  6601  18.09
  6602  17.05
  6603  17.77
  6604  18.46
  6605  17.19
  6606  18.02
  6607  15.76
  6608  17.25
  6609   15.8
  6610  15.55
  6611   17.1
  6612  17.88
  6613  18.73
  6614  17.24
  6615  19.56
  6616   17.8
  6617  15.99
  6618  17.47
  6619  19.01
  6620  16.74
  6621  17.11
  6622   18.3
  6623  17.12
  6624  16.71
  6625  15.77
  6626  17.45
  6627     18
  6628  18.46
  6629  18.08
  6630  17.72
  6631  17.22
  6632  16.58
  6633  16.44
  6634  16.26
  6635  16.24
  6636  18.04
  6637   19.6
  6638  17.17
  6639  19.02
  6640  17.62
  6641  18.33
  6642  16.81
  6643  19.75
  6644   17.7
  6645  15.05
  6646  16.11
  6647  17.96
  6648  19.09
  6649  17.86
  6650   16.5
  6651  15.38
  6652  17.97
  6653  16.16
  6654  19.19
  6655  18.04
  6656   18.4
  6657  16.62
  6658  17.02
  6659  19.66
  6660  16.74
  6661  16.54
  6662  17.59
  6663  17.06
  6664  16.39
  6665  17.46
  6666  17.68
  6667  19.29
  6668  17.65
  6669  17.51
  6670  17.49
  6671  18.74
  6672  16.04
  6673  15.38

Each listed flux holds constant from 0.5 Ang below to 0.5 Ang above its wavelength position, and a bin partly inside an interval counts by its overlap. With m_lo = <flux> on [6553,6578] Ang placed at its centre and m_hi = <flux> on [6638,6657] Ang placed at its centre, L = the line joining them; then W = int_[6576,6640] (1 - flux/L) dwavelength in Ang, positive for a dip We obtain -1.2 Ang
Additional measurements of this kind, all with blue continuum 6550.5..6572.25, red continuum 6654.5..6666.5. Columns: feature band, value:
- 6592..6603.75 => -0.5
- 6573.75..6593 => -1.1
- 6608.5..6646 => -0.5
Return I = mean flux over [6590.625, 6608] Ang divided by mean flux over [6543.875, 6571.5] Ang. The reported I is 1.0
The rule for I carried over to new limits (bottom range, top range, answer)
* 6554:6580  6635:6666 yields 1.02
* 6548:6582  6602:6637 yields 1.01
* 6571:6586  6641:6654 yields 0.96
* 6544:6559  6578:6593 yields 1.01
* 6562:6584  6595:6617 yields 1.02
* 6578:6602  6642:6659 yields 0.98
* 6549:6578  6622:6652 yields 1.02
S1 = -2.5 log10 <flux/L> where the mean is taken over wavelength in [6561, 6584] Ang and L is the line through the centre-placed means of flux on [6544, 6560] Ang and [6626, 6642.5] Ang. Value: 0.03 mag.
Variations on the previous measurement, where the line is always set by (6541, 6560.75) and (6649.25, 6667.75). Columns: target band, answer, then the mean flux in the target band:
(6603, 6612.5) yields 0.028 mag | 17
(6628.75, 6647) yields 0.001 mag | 17.4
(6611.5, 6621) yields -0.019 mag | 17.8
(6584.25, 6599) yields -0.011 mag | 17.7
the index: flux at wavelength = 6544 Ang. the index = 18.14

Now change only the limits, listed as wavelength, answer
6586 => 18.09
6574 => 15.62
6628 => 18.46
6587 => 17.41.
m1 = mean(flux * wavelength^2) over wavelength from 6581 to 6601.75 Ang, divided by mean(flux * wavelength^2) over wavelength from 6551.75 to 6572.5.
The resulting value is 1.07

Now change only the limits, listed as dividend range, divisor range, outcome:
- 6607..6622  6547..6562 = 1.03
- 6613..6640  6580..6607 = 1.00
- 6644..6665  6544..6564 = 1.06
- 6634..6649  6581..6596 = 1.02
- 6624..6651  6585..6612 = 1.01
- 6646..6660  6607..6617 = 1.03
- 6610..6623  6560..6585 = 1.04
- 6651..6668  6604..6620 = 1.02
